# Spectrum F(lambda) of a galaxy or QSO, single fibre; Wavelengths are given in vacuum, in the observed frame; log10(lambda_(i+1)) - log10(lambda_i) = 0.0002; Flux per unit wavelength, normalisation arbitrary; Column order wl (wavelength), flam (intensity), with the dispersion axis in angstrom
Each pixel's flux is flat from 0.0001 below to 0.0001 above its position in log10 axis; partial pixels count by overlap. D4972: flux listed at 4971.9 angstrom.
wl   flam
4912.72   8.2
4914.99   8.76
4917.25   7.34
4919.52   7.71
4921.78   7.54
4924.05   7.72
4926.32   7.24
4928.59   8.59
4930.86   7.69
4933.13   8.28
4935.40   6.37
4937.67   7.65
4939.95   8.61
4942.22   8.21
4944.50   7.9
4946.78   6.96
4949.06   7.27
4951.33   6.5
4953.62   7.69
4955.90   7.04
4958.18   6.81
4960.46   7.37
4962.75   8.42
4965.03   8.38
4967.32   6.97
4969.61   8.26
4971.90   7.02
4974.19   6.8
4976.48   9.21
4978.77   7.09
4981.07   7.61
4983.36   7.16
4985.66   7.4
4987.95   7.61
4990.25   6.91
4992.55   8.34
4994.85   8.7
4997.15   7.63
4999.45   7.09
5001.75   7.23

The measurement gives 7.02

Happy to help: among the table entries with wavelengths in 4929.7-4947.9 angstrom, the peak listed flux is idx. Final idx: 8.61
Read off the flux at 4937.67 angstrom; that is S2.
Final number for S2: 7.65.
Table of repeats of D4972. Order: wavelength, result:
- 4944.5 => 7.9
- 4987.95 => 7.61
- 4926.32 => 7.24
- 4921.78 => 7.54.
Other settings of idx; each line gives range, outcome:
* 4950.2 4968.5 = 8.42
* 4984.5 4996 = 8.7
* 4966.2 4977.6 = 9.21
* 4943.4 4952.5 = 7.9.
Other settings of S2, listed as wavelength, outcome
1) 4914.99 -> 8.76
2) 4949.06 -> 7.27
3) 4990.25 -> 6.91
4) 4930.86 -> 7.69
